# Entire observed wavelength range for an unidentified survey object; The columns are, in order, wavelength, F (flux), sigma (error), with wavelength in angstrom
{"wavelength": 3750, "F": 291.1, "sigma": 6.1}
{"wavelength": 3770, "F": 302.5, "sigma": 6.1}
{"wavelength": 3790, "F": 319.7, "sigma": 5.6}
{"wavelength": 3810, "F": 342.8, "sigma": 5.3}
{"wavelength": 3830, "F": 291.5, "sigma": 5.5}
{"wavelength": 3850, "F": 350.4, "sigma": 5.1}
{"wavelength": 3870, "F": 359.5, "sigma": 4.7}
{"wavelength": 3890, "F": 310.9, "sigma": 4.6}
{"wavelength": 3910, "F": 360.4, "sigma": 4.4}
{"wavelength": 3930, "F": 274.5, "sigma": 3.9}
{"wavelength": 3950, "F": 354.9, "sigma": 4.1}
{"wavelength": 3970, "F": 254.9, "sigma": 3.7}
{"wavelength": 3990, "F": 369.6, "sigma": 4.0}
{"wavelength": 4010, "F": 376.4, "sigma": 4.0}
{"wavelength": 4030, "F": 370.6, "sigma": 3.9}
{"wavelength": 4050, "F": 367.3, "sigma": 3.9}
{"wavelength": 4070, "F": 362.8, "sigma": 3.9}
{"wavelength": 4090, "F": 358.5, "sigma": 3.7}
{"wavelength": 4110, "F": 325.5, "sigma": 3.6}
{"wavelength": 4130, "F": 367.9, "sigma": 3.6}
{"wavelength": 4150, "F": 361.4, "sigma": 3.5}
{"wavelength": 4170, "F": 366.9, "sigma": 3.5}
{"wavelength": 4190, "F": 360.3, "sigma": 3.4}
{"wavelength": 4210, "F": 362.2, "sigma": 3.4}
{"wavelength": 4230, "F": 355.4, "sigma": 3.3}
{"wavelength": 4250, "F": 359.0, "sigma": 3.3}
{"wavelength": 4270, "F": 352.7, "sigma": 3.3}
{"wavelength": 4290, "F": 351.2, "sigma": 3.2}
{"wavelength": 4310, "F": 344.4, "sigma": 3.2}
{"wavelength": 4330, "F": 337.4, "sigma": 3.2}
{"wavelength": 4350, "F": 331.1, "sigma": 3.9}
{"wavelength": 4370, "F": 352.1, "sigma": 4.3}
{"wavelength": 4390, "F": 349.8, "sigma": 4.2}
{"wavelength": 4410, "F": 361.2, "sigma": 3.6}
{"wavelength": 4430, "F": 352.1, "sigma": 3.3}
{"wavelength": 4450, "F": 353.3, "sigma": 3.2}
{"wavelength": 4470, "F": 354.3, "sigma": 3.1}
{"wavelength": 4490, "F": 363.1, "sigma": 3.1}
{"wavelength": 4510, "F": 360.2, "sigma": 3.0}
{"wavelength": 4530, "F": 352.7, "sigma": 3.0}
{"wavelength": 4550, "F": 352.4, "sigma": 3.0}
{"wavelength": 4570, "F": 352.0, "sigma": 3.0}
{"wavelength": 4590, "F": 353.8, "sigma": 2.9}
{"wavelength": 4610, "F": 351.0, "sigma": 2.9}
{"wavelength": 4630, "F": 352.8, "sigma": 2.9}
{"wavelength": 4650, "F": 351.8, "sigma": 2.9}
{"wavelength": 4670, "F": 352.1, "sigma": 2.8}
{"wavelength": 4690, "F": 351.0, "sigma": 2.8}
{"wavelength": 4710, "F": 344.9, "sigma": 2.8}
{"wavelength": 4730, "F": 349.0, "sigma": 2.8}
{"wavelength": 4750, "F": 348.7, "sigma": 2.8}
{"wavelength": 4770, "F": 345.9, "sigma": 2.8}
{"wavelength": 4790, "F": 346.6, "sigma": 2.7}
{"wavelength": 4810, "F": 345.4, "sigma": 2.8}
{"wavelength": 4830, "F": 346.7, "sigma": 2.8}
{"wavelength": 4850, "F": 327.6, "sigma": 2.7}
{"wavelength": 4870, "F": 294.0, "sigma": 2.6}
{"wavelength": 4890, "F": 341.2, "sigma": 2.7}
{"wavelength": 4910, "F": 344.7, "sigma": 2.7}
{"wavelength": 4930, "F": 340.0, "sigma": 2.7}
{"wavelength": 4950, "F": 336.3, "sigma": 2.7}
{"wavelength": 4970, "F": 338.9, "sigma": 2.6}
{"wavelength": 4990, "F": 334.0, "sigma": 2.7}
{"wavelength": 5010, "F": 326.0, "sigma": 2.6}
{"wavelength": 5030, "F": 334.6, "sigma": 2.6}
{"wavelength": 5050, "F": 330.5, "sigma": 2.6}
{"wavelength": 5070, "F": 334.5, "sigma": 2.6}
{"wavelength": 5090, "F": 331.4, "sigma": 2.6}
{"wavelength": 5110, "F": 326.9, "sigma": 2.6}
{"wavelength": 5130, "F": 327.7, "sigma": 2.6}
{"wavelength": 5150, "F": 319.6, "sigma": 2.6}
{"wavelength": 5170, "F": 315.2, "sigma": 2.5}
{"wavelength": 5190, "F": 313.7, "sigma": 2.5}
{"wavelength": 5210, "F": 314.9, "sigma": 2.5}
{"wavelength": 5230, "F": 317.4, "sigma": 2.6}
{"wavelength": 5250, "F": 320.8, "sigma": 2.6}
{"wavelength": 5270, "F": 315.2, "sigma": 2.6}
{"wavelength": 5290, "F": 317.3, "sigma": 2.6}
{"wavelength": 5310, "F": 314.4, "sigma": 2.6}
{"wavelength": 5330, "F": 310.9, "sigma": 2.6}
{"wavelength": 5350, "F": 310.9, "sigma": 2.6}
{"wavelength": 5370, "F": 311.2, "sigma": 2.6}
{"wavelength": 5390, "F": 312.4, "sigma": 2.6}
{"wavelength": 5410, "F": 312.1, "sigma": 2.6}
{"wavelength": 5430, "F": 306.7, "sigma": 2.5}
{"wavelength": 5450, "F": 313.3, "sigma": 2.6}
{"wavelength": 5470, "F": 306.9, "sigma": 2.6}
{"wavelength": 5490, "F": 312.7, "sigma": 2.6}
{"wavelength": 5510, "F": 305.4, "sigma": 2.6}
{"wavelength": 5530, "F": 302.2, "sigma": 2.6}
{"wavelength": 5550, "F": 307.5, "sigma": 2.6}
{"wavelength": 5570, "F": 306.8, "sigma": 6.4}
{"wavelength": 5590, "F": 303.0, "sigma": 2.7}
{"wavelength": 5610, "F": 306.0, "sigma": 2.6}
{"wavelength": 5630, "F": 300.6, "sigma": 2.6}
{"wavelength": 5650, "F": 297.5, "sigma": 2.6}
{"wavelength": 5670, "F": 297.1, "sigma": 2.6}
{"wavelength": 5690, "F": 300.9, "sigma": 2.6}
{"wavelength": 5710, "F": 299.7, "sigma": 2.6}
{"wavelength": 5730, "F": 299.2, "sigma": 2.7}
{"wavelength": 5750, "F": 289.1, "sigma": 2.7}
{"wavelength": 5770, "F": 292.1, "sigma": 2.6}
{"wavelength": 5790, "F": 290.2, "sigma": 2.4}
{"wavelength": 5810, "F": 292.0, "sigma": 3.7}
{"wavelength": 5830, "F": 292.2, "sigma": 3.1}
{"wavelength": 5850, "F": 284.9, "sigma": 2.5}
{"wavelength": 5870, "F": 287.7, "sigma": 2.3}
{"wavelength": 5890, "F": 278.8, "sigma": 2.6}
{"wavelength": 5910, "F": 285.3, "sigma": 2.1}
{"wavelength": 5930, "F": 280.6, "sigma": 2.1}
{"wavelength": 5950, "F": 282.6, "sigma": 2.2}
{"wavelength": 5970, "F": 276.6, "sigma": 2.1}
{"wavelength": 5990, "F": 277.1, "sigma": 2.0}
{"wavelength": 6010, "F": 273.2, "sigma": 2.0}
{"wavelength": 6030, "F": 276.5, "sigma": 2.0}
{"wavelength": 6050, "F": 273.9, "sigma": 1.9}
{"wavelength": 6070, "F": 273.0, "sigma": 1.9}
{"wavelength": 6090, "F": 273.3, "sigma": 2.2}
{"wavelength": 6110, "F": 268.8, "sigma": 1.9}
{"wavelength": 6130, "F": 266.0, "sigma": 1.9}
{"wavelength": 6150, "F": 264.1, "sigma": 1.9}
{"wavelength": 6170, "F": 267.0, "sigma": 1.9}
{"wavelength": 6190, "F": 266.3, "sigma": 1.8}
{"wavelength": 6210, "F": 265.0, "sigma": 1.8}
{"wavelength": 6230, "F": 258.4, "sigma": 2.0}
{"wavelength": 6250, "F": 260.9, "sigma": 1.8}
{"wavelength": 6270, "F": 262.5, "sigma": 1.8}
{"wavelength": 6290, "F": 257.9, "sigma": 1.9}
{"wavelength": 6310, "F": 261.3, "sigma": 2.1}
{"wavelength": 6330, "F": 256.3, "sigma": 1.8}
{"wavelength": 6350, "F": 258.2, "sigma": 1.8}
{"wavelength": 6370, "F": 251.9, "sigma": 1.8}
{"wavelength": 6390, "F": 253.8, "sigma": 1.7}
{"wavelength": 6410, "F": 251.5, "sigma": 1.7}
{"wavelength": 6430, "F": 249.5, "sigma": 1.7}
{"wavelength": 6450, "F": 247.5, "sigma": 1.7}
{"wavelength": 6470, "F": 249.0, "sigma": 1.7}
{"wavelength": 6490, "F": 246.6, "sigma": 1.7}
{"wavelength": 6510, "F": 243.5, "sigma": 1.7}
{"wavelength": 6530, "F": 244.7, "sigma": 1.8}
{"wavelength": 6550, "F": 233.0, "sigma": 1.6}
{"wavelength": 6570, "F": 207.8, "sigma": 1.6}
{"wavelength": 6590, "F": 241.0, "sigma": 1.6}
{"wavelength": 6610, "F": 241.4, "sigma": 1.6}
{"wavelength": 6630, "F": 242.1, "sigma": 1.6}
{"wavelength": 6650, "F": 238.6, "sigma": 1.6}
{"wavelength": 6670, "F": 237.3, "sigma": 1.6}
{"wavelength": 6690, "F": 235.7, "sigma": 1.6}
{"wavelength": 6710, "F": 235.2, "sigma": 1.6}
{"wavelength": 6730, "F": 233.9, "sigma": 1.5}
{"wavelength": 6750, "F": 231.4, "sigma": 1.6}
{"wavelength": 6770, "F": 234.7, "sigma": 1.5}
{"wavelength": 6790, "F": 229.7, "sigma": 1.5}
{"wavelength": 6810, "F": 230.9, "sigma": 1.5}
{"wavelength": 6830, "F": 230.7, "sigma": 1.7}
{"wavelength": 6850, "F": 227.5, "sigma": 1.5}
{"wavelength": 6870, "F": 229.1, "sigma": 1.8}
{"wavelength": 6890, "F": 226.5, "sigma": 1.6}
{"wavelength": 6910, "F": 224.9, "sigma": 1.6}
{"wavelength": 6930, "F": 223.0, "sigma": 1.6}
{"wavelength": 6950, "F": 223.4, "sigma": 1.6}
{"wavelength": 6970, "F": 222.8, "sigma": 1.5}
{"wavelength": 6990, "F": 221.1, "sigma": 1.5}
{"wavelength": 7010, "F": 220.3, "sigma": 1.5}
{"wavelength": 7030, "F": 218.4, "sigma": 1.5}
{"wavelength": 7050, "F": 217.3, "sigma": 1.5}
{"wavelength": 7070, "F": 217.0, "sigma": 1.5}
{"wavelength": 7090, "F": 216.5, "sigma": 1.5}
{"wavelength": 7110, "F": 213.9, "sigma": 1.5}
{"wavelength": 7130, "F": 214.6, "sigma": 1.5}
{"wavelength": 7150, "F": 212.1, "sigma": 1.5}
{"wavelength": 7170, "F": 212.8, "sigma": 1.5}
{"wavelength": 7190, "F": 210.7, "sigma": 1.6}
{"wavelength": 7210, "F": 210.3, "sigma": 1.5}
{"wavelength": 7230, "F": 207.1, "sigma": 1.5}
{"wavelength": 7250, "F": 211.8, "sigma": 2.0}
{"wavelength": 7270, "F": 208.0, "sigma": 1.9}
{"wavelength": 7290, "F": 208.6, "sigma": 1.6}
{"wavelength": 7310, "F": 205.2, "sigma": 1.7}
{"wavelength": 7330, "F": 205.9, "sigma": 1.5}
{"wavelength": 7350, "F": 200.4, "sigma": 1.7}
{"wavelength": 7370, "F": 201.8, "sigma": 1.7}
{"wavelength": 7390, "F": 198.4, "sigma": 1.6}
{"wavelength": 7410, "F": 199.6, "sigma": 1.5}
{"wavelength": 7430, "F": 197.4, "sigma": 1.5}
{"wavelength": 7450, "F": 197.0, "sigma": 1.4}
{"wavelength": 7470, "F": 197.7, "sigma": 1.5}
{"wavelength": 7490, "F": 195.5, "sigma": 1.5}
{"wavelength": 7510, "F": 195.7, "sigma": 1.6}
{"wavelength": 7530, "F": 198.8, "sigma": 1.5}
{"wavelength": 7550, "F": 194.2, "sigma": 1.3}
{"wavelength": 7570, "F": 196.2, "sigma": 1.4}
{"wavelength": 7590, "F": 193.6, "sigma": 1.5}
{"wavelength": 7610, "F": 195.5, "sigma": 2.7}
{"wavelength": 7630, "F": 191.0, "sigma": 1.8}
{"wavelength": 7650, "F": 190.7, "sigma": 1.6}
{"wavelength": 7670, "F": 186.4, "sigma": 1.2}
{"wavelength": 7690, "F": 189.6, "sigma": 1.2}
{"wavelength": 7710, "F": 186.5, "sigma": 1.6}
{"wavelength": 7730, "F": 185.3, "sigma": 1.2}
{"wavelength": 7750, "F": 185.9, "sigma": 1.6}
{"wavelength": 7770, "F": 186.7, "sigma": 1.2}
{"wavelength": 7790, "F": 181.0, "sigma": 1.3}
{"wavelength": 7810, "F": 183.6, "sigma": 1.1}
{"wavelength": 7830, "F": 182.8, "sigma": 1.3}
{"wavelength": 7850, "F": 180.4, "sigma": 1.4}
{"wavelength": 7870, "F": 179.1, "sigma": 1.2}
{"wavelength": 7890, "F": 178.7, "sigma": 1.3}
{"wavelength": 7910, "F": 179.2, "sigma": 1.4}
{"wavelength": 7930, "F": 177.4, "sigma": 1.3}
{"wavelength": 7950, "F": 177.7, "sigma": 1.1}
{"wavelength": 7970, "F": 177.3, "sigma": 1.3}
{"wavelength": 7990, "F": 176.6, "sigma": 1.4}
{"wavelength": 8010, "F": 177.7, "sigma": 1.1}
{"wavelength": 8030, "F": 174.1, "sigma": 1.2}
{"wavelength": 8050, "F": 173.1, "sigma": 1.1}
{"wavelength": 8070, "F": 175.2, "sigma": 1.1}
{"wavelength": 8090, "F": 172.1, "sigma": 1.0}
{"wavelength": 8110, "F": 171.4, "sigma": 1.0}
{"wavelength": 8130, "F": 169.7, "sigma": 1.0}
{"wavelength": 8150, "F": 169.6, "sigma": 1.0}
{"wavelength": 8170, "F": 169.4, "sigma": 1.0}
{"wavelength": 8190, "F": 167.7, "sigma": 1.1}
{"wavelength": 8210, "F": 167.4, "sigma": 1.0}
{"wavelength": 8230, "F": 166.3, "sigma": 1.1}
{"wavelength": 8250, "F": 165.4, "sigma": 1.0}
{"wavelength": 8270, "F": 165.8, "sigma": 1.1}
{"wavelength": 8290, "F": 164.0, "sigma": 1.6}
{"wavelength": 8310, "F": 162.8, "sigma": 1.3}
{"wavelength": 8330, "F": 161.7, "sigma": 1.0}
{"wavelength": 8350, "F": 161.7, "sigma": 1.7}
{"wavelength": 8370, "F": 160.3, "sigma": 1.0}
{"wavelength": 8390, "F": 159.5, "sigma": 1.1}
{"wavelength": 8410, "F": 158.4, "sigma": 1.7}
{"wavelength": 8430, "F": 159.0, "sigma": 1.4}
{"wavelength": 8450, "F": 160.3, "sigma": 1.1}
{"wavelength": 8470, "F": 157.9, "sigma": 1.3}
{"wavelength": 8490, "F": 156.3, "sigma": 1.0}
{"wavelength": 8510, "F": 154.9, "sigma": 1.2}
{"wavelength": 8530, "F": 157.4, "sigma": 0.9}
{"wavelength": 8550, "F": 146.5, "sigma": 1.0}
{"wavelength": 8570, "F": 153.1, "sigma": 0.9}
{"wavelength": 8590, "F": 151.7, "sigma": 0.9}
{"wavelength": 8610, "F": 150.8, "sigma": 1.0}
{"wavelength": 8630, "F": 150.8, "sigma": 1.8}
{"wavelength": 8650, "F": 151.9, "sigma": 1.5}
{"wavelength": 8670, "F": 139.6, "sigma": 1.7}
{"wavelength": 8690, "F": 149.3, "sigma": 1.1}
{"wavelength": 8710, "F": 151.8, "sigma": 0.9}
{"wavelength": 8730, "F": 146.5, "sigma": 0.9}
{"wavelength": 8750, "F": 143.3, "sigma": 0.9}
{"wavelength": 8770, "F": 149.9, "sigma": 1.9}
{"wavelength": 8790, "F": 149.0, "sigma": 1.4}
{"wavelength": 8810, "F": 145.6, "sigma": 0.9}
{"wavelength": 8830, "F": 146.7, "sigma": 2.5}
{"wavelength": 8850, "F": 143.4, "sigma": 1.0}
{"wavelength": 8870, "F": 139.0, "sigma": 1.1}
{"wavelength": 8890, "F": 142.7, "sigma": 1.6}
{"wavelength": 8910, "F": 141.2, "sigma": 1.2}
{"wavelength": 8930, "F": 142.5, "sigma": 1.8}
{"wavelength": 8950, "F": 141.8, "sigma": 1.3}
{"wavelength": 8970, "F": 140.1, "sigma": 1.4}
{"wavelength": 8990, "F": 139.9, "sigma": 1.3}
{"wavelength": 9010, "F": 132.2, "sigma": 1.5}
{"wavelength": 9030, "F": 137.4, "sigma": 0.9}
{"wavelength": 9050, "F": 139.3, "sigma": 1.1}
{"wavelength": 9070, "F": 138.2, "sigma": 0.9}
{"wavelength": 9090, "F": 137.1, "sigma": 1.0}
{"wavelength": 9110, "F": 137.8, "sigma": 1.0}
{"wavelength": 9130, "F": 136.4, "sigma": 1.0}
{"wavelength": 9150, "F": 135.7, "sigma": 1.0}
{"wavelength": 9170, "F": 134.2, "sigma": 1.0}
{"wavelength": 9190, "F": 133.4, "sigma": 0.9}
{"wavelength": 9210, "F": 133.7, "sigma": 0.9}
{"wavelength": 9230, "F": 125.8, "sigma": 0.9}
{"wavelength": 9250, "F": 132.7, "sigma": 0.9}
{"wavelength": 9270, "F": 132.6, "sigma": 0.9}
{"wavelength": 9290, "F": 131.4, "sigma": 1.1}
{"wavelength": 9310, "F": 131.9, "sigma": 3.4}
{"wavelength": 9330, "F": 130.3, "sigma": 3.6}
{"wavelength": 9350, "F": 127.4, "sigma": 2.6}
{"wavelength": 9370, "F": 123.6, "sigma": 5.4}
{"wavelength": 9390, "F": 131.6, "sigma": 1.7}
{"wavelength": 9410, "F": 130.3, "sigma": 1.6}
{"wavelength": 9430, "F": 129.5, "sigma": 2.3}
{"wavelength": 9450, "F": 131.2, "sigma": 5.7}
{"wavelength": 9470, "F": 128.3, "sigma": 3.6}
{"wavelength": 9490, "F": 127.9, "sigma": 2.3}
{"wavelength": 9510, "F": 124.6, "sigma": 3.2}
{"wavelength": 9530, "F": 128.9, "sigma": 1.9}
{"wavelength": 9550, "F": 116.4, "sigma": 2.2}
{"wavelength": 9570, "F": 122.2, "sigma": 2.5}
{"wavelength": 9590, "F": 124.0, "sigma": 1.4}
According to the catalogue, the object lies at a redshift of 0.00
